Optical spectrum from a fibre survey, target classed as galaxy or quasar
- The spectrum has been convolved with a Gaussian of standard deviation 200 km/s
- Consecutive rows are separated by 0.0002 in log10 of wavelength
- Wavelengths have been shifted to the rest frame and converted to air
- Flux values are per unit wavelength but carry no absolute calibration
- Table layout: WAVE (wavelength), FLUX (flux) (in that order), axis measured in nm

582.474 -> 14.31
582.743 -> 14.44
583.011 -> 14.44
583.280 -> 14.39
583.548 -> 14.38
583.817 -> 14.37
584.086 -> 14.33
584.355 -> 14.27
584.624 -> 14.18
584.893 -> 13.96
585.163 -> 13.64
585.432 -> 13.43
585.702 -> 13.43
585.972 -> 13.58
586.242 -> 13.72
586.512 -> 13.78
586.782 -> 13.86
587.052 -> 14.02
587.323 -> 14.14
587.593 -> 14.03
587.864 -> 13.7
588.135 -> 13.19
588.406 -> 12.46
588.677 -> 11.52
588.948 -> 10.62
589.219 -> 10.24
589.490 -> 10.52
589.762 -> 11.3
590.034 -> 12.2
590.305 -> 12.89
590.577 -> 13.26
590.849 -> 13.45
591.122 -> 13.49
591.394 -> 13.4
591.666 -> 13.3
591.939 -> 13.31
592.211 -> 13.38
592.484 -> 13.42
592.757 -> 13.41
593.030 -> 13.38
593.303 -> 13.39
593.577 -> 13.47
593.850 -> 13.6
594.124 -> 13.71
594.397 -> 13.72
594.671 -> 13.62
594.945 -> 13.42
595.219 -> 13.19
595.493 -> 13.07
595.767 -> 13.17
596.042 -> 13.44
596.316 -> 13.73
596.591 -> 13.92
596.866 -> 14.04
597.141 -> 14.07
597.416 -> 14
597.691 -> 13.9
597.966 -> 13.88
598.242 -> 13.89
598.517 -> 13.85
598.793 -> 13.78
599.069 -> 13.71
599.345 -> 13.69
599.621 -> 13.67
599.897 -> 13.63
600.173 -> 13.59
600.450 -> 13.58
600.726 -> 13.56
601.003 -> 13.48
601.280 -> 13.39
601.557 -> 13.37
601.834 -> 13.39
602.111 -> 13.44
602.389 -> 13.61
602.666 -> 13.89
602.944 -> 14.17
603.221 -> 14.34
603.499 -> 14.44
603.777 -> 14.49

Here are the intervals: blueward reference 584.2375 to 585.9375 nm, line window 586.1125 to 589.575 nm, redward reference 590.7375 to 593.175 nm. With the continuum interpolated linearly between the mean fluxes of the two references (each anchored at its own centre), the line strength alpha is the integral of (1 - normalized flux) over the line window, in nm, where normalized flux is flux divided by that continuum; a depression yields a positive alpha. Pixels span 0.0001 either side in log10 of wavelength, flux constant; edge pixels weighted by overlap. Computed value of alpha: 0.22 nm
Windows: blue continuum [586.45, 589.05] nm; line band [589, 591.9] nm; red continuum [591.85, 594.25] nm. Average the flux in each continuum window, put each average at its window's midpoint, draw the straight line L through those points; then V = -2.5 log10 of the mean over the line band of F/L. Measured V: 0.08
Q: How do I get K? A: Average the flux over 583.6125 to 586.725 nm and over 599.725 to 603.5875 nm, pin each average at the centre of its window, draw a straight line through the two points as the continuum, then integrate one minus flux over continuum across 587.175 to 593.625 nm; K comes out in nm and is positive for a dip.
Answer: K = 0.48 nm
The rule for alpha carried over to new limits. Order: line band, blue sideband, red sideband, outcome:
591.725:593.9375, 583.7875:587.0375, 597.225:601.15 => 0.062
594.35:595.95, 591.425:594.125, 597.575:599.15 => 0.029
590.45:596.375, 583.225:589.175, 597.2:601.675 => 0.086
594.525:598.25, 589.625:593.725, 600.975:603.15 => -0.084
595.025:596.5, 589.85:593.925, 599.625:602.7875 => 0.004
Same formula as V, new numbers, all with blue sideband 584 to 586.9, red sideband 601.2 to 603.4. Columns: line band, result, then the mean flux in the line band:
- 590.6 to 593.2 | 0.032 mag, 13.4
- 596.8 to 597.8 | -0.020 mag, 14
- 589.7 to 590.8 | 0.101 mag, 12.6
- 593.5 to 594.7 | 0.011 mag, 13.6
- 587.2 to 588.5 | 0.022 mag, 13.5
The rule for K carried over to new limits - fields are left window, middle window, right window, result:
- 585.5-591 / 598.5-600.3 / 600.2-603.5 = -0.02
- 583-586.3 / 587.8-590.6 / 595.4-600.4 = 0.40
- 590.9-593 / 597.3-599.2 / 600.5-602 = -0.06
